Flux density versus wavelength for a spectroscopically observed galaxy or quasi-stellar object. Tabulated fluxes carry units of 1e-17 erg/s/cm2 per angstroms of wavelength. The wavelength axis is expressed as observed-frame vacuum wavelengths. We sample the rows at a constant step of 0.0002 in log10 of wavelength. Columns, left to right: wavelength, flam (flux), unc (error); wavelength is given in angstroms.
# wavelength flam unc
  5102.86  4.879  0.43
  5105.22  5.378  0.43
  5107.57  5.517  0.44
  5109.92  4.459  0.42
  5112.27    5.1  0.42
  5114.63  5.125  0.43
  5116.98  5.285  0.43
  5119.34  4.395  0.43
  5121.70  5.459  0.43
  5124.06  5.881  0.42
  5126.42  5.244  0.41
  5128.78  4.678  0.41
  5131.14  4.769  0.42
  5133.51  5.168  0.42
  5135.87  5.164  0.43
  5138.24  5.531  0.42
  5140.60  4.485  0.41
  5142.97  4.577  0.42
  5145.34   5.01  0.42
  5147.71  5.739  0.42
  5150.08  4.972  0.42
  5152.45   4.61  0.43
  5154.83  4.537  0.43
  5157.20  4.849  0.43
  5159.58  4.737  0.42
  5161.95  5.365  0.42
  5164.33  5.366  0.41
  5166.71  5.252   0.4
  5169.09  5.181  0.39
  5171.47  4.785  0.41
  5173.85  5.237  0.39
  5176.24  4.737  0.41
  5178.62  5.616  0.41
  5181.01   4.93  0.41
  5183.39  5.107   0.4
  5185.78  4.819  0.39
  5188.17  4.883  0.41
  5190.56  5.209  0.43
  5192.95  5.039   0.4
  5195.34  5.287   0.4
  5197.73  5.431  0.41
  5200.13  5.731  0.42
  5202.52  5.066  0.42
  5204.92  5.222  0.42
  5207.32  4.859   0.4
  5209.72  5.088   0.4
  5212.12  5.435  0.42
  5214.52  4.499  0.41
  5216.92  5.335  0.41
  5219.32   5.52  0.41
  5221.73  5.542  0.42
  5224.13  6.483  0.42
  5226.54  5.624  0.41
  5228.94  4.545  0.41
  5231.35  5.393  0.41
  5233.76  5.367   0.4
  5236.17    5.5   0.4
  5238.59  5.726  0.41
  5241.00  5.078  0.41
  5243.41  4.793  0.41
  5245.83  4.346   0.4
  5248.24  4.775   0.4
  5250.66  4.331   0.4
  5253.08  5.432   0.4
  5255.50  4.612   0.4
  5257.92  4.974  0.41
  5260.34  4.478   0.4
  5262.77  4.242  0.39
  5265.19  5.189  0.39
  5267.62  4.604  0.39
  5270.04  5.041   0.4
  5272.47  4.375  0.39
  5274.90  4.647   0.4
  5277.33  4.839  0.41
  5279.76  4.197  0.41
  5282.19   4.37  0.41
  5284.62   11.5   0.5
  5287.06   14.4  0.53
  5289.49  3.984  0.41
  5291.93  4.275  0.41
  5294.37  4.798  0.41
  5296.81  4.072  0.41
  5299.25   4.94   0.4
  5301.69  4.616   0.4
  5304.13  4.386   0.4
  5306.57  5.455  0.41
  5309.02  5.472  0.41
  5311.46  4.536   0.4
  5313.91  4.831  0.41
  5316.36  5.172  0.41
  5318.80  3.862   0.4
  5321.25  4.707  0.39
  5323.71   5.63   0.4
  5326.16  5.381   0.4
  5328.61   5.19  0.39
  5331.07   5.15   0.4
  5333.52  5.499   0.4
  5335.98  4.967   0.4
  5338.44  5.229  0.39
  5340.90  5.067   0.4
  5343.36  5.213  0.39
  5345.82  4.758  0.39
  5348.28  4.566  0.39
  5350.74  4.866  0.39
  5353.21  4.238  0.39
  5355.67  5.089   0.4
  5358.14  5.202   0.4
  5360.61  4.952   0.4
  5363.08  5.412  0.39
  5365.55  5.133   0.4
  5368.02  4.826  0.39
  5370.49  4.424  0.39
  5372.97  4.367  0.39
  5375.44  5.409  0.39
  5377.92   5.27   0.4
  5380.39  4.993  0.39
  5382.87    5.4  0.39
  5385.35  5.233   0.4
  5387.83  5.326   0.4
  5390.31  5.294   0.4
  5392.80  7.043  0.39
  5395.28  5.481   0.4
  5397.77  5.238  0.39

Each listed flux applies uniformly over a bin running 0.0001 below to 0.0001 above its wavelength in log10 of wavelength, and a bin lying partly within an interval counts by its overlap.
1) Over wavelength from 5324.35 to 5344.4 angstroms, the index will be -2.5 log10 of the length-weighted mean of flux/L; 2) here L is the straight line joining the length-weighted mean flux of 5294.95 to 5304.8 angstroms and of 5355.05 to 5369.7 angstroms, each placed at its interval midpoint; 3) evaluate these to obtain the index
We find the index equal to -0.084 mag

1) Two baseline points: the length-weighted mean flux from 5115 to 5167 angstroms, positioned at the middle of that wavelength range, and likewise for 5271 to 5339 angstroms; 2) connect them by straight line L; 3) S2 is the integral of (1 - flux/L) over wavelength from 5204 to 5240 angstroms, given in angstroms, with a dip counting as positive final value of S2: -0.93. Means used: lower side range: 5.05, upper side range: 5.37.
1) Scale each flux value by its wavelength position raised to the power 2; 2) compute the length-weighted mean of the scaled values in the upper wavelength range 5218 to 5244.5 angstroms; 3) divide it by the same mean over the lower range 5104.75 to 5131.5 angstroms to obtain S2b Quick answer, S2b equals 1.1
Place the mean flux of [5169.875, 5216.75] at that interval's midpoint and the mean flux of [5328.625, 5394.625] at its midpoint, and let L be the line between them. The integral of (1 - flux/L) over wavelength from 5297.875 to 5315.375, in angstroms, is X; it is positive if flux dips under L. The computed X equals 0.8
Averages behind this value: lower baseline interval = 5.11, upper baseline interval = 5.12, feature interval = 4.89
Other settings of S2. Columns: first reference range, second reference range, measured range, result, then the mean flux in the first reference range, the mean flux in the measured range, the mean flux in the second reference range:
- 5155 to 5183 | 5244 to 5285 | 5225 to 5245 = -1.2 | 5.08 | 5.26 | 4.92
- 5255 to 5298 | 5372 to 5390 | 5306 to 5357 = 3.2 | 5.49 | 4.99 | 5.16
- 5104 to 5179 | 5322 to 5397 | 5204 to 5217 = 0.1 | 5.06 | 5.05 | 5.15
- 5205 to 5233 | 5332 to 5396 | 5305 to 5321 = 1.0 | 5.3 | 4.87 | 5.12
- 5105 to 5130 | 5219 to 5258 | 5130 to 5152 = 0.5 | 5.13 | 5.03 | 5.18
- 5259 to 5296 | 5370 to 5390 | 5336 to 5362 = 1.6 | 5.64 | 4.92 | 5.09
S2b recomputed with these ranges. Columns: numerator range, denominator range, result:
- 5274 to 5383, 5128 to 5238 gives 1.07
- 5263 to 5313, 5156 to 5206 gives 1.11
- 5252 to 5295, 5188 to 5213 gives 1.10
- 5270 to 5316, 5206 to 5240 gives 1.06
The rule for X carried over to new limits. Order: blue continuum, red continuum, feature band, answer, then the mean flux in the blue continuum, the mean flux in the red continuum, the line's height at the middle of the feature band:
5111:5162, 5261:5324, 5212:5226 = -0.84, 5.02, 5.3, 5.17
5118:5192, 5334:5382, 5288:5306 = 1.28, 5.04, 4.96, 4.98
